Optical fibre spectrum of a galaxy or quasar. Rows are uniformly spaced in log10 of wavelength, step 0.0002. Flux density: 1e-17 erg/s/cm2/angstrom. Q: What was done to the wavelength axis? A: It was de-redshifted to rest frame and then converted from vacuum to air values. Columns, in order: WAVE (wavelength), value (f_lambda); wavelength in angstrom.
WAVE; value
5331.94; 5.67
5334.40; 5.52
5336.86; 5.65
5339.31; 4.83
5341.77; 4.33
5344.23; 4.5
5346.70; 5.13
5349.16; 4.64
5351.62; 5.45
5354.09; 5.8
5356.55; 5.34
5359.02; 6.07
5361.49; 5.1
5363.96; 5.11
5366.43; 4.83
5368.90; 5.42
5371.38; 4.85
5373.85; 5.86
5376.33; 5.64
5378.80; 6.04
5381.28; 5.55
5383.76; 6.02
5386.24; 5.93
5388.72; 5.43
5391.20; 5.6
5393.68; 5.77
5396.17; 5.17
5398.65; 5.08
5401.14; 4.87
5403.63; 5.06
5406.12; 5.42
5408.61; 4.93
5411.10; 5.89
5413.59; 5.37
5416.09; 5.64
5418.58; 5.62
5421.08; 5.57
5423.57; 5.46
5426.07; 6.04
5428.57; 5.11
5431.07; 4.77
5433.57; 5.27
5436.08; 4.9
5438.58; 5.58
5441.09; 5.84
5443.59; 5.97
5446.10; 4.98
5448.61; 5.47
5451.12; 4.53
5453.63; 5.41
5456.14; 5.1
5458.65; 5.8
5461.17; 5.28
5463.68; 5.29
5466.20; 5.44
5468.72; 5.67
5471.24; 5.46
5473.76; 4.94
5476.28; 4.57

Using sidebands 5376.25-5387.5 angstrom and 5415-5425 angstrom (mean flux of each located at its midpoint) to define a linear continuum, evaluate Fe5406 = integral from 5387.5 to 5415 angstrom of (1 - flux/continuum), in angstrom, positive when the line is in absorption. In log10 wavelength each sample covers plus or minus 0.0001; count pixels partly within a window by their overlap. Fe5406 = 1.87 angstrom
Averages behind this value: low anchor 5.86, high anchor 5.58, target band 5.33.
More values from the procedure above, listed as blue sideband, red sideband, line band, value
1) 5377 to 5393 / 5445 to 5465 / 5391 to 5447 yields 1.2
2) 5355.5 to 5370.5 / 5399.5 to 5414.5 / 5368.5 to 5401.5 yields -1.6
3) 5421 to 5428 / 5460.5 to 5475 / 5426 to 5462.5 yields 1.3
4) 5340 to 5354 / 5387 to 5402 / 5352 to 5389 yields -3.0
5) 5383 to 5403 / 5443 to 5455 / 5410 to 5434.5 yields -0.6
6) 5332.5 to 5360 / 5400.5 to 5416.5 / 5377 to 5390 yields -1.3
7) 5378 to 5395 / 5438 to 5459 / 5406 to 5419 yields 0.3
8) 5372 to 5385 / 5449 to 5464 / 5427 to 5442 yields 0.4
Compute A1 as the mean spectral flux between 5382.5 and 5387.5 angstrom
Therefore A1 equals 5.97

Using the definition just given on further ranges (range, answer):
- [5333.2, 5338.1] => 5.59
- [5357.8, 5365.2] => 5.42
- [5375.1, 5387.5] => 5.84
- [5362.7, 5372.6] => 5.05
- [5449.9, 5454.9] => 4.98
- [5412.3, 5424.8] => 5.54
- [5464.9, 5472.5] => 5.52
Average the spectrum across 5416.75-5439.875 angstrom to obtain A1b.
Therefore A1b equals 5.38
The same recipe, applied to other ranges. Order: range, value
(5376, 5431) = 5.49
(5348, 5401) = 5.45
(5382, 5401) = 5.53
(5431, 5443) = 5.36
